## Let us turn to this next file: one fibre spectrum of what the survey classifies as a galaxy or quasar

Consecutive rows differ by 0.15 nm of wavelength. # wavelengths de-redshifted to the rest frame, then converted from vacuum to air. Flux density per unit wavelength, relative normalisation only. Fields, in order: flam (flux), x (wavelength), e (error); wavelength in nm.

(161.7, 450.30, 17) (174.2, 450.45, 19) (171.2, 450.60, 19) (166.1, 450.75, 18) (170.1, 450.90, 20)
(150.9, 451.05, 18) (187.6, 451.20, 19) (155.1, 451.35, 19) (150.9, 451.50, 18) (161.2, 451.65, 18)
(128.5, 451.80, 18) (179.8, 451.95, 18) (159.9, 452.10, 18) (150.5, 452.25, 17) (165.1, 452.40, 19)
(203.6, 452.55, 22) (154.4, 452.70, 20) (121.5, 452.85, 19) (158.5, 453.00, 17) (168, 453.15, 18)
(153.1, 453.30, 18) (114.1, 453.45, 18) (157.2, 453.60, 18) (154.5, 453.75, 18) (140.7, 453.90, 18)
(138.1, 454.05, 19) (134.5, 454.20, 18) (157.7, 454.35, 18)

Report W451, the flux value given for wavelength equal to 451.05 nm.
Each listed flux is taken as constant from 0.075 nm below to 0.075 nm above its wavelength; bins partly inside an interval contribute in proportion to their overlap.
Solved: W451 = 150.9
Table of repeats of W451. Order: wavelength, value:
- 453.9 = 140.7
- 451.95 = 179.8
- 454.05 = 138.1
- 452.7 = 154.4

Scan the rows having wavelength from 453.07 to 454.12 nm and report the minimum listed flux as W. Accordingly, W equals 114.1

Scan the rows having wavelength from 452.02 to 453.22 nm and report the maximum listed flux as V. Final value 203.6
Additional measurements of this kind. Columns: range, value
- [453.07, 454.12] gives 168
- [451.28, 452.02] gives 179.8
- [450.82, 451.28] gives 187.6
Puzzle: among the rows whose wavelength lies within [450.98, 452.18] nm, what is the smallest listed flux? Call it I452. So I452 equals 128.5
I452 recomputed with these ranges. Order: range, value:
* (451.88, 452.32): 150.5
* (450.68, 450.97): 166.1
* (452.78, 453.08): 121.5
